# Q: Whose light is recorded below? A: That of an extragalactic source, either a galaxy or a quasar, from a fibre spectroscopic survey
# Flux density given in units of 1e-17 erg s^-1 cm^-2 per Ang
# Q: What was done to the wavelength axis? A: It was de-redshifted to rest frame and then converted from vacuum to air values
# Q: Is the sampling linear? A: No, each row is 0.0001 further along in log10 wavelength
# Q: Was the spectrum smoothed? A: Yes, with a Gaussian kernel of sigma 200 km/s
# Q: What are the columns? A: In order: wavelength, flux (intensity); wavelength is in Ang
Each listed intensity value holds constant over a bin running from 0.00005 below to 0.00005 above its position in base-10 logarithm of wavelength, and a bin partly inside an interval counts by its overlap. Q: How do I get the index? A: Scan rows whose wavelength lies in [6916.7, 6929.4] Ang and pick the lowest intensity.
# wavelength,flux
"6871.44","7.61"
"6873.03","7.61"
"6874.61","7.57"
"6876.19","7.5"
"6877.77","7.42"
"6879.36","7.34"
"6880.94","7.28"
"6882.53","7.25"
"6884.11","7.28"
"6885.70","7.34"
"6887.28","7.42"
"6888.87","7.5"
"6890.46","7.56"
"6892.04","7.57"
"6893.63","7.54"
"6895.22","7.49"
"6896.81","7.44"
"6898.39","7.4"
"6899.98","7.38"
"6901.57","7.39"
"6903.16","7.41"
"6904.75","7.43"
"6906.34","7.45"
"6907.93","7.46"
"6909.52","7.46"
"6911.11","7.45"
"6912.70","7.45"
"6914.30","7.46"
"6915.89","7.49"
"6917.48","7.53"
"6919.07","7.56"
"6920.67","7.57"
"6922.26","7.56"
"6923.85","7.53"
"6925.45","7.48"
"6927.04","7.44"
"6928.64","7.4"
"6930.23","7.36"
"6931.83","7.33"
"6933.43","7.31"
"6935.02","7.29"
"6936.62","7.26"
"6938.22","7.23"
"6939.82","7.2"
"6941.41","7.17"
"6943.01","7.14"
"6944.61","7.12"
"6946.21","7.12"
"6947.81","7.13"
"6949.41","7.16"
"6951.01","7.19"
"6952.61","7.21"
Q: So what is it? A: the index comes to 7.4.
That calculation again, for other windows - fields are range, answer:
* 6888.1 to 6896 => 7.49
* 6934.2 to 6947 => 7.12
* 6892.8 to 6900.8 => 7.38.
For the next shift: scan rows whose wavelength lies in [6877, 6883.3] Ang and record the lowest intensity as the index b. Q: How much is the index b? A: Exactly 7.25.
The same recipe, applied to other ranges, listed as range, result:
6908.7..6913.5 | 7.45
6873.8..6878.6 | 7.42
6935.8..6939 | 7.23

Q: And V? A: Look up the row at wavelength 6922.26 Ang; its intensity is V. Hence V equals 7.56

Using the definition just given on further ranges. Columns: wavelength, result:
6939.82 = 7.2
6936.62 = 7.26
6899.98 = 7.38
